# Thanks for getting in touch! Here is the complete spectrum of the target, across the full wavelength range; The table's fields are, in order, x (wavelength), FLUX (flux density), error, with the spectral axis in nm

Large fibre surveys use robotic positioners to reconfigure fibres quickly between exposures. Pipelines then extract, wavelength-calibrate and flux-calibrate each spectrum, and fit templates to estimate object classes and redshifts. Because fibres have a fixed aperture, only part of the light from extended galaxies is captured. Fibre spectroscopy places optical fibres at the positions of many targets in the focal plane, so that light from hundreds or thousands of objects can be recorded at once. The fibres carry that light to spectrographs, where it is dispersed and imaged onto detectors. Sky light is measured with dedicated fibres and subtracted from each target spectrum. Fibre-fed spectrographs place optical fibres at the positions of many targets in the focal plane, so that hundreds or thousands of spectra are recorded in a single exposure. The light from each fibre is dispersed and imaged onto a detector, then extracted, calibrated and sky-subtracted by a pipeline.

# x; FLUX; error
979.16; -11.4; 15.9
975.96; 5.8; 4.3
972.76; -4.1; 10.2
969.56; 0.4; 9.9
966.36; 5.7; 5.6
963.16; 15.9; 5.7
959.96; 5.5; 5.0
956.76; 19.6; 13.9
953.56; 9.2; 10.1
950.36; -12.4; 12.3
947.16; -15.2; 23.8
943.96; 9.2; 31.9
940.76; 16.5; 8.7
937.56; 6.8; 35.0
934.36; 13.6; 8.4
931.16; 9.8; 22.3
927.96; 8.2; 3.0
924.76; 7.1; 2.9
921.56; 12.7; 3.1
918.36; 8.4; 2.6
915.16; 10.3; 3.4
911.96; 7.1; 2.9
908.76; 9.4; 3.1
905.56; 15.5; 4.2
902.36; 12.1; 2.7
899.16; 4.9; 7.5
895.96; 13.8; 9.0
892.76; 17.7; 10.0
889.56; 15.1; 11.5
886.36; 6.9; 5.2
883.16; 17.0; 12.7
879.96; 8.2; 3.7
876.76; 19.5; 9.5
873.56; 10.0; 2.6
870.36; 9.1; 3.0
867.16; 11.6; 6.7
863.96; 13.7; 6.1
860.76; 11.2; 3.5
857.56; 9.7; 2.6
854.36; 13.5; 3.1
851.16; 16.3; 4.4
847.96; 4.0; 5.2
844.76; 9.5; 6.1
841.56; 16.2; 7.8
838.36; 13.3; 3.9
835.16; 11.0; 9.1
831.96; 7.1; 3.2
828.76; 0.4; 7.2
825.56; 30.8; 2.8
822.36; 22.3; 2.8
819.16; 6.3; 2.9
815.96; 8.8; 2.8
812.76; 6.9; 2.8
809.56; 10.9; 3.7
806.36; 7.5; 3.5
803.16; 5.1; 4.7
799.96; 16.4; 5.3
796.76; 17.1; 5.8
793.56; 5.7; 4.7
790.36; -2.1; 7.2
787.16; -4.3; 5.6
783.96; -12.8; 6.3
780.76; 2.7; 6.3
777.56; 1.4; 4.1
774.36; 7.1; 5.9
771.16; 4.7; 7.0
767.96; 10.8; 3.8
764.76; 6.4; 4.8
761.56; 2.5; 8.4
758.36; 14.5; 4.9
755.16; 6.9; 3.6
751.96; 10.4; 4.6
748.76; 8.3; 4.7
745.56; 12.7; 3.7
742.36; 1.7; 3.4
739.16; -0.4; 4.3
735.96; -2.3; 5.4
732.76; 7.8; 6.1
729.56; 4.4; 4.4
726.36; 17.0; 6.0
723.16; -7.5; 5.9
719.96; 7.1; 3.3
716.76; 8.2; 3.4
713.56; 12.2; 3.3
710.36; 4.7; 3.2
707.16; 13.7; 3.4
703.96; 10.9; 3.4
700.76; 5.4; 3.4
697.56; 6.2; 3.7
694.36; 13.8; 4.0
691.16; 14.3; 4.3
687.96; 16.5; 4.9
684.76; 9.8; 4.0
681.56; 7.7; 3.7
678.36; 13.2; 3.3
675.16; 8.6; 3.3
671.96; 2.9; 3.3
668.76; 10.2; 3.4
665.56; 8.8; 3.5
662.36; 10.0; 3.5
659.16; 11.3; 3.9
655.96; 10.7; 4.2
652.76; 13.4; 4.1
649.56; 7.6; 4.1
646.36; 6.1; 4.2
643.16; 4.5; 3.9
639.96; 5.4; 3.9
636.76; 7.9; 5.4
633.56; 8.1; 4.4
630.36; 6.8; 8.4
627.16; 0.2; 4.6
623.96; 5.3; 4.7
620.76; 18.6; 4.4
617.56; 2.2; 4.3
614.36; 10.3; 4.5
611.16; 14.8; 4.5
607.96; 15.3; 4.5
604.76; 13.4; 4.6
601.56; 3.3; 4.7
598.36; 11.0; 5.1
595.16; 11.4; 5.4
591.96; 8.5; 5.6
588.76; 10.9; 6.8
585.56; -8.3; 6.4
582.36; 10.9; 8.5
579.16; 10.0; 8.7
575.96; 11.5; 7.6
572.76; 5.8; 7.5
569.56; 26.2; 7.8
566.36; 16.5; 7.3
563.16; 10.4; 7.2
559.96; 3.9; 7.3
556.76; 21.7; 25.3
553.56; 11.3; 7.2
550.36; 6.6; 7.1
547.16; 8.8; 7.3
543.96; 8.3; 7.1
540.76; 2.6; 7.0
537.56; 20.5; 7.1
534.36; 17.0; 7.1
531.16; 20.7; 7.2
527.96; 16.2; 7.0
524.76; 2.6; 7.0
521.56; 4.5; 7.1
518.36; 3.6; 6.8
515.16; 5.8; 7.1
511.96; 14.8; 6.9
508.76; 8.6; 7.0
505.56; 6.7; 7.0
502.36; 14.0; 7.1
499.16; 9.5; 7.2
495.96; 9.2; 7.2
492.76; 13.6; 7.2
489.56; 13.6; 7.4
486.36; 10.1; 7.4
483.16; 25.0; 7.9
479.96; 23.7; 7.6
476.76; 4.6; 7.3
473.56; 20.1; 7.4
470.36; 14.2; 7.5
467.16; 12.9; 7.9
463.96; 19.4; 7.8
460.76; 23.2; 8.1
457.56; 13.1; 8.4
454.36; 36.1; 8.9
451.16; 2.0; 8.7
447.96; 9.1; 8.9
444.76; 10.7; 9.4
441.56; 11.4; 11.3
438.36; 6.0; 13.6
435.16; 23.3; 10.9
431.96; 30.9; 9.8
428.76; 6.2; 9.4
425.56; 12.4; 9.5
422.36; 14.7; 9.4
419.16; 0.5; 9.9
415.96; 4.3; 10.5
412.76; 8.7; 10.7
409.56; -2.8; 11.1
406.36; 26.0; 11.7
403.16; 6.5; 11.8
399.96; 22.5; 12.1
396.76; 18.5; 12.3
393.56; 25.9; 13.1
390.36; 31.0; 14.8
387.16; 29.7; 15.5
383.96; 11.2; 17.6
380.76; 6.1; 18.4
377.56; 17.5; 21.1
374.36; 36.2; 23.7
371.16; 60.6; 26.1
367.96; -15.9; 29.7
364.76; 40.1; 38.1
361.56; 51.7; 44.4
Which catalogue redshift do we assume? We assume 1.210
